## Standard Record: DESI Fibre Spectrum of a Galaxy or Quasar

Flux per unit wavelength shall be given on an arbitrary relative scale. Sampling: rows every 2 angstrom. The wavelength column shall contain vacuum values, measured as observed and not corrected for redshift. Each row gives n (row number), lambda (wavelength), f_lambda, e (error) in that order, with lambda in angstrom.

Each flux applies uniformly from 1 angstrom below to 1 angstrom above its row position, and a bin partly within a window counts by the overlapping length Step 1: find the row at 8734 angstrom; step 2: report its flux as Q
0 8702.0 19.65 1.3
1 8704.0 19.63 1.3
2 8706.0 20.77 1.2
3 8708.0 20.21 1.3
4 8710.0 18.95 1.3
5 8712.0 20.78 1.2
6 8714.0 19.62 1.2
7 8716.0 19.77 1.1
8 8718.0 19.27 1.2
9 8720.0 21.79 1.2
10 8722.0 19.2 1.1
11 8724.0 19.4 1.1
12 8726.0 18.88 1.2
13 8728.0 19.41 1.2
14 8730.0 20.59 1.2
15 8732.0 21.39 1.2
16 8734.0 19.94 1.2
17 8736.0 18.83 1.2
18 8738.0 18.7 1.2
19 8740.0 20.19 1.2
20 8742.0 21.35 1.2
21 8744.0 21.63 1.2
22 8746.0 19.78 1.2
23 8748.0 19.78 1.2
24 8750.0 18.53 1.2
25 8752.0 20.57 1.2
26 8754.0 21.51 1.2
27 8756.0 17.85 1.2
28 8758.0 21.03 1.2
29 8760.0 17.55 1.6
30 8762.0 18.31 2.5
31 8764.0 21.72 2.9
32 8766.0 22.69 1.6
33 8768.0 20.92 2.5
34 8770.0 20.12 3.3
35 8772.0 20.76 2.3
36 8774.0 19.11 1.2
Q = 19.94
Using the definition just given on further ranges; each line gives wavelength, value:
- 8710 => 18.95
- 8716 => 19.77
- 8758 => 21.03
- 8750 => 18.53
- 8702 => 19.65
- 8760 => 17.55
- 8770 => 20.12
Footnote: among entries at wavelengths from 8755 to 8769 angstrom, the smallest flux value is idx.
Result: 17.55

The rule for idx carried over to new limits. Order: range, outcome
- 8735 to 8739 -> 18.7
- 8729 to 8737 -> 18.83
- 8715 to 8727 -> 18.88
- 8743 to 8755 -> 18.53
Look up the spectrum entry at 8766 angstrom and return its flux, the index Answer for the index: 22.69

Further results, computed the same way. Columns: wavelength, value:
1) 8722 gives 19.2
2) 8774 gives 19.11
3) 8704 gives 19.63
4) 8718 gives 19.27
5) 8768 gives 20.92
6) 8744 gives 21.63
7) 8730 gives 20.59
